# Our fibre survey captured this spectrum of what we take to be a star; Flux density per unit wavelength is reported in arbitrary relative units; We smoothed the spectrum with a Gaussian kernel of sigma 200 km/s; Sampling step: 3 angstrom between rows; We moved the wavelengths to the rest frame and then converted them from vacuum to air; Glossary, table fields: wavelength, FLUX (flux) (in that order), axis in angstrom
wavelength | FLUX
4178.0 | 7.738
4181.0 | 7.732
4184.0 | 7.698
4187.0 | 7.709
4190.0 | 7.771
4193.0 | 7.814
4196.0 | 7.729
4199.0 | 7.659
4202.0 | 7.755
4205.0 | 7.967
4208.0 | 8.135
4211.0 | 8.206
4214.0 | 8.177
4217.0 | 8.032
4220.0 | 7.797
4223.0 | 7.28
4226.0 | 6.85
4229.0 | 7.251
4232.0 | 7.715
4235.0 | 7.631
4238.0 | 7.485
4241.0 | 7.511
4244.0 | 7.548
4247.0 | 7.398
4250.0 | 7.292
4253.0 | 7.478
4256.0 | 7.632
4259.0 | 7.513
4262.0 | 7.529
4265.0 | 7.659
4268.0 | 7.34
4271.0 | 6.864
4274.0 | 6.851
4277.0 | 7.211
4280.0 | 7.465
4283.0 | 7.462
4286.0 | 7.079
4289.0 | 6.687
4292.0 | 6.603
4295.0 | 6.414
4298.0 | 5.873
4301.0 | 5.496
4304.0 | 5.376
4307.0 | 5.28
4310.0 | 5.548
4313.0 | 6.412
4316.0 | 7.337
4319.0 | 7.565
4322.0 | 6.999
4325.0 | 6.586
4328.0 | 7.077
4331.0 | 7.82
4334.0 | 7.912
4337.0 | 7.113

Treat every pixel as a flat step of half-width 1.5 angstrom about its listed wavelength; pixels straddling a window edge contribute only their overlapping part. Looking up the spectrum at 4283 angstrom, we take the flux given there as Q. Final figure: 7.462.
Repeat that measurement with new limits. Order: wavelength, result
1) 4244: 7.548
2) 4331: 7.82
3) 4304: 5.376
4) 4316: 7.337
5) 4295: 6.414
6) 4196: 7.729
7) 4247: 7.398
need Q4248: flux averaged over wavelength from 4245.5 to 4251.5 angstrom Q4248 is 7.34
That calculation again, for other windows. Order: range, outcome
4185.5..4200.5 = 7.74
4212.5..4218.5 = 8.1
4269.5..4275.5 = 6.86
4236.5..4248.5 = 7.49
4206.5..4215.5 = 8.17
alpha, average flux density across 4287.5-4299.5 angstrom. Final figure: 6.39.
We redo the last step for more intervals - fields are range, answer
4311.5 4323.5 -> 7.08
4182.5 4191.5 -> 7.73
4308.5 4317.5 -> 6.43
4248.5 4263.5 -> 7.49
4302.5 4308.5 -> 5.33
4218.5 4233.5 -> 7.38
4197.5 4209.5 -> 7.88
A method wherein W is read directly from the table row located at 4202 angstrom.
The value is 7.755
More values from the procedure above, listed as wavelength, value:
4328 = 7.077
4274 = 6.851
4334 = 7.912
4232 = 7.715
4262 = 7.529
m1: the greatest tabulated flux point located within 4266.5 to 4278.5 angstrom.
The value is 7.34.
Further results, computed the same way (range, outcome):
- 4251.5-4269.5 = 7.659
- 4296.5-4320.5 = 7.565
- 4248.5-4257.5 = 7.632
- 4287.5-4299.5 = 6.687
